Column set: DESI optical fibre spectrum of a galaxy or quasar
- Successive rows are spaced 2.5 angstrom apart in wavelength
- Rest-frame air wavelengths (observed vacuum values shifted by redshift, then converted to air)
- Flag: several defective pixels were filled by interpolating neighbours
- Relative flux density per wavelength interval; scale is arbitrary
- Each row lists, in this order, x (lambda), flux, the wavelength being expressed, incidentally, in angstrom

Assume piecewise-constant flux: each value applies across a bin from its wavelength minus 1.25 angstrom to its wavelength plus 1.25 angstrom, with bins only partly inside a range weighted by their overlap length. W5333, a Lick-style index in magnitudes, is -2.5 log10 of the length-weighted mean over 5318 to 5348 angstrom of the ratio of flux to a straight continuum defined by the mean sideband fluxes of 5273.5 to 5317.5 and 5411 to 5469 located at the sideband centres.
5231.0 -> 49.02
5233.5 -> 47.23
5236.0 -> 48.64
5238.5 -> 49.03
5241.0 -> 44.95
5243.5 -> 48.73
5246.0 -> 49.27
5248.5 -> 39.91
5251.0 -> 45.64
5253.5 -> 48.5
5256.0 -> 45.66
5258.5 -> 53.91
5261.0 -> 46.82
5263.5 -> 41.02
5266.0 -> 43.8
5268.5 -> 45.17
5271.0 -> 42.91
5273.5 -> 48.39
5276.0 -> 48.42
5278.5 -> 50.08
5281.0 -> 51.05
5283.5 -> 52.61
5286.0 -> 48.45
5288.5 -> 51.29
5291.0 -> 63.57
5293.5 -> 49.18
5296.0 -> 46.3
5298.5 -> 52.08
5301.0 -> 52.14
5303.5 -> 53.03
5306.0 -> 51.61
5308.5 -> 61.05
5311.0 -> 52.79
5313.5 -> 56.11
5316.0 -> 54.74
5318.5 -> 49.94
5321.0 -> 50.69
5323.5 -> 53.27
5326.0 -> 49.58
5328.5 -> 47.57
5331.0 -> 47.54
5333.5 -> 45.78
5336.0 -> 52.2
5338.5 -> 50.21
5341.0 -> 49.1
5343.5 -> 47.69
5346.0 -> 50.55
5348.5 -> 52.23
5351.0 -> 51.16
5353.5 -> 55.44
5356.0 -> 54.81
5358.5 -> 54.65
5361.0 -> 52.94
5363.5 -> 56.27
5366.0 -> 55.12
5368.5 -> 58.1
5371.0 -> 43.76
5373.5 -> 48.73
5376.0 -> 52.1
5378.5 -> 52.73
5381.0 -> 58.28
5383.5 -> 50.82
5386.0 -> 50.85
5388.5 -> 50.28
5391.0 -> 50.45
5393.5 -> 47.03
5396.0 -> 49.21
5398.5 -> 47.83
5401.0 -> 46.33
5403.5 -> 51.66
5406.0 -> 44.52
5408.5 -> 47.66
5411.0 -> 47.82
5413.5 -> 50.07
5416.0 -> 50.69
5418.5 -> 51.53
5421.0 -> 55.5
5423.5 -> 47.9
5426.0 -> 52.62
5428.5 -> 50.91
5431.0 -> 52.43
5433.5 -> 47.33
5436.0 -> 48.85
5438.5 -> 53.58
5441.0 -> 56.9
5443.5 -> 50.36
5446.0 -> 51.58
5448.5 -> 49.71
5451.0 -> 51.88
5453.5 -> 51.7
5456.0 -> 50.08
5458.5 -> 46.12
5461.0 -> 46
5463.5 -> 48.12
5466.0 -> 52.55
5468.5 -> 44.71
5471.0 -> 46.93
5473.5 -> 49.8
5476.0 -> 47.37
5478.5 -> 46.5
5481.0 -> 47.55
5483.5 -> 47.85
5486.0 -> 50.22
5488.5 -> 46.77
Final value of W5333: 0.05 mag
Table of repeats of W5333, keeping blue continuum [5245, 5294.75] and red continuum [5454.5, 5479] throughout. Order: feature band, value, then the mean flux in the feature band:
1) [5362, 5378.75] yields -0.093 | 52.4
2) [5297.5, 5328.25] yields -0.101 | 52.9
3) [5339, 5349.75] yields -0.039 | 49.9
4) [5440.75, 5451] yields -0.081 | 51.6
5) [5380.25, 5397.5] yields -0.059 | 50.7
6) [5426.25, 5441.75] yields -0.079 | 51.6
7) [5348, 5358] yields -0.117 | 53.6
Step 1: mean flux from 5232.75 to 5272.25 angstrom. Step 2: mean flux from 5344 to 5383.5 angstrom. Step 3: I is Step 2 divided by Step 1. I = 1.1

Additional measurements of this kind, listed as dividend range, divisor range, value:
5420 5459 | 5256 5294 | 1.04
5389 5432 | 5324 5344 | 1.01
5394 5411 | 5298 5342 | 0.93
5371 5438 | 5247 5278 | 1.09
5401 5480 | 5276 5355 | 0.96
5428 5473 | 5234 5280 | 1.07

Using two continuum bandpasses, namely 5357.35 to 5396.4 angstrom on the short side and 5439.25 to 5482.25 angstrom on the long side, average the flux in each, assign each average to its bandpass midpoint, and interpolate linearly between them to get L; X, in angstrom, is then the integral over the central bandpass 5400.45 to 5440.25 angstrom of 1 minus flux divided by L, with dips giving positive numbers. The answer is 0.4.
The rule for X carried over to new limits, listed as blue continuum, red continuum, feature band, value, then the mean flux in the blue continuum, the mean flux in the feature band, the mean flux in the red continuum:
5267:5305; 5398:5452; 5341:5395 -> -1.8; 50.3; 52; 50.4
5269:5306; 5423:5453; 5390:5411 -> 1.3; 50.6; 48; 51.3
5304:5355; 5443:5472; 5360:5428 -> -0.6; 51.5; 50.8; 49.1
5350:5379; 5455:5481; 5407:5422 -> 0.0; 53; 50.4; 47.8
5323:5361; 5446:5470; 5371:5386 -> -0.4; 50.8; 51.7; 49.1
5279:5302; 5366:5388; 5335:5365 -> -0.2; 51.8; 52.3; 52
